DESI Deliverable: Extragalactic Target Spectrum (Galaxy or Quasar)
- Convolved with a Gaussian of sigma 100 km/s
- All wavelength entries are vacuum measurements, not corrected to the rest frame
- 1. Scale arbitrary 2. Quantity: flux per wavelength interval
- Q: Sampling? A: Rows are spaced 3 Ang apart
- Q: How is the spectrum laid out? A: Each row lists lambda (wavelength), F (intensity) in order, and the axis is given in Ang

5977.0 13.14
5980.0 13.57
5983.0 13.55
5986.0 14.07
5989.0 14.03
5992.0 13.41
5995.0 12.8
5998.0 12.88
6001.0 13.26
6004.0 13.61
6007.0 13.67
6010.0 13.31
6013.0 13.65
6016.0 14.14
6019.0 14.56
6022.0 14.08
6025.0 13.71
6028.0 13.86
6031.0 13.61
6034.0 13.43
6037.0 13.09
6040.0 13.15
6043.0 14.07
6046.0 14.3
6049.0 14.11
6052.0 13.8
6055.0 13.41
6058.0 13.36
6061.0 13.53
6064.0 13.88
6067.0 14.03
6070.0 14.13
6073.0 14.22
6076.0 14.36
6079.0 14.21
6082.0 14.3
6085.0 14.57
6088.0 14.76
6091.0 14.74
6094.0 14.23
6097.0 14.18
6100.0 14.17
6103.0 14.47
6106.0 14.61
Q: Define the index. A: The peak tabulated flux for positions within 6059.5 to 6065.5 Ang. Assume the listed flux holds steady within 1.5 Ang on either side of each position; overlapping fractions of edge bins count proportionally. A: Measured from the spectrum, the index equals 13.88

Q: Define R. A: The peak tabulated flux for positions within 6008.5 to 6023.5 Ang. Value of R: 14.56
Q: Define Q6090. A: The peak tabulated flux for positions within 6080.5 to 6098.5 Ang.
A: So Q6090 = 14.76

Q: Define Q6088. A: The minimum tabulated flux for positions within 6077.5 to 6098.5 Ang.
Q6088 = 14.18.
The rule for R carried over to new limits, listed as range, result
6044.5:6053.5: 14.3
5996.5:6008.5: 13.67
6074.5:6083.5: 14.36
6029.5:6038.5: 13.61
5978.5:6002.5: 14.07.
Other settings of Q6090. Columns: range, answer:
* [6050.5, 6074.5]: 14.22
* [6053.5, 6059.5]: 13.41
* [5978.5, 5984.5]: 13.57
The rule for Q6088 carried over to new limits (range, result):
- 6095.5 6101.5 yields 14.17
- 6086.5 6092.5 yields 14.74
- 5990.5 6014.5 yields 12.8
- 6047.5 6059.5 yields 13.36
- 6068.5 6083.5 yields 14.13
